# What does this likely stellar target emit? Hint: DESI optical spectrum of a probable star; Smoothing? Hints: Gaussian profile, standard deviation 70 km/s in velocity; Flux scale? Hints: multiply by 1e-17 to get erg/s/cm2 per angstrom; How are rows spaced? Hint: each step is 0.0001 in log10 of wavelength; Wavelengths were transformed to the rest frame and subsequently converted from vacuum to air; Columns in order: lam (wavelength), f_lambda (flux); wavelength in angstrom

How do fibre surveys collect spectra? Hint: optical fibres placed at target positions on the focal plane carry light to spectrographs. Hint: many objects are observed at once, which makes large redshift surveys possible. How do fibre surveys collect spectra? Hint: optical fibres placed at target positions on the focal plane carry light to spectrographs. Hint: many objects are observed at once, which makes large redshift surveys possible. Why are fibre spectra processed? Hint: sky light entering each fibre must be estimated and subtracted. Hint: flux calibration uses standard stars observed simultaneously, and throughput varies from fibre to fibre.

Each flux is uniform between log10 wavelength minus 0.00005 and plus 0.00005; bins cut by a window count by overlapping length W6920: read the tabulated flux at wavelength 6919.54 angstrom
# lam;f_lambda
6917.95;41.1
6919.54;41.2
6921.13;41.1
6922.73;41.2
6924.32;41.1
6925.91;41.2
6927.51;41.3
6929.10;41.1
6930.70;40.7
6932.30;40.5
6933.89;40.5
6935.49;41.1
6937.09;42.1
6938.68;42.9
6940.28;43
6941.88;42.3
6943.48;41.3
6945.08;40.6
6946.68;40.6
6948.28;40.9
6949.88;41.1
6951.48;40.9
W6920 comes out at 41.2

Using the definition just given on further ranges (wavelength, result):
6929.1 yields 41.1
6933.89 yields 40.5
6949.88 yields 41.1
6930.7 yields 40.7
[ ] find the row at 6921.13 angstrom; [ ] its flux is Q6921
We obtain 41.1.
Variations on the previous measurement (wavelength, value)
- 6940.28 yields 43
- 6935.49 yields 41.1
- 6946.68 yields 40.6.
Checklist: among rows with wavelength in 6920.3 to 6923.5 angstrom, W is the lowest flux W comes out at 41.1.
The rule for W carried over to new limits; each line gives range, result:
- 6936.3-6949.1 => 40.6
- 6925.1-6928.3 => 41.2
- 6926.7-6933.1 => 40.5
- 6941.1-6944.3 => 41.3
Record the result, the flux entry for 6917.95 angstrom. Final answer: 41.1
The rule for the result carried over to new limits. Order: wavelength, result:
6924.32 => 41.1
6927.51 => 41.3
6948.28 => 40.9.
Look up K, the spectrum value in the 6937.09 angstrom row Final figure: 42.1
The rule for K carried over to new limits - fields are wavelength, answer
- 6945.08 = 40.6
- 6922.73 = 41.2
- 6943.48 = 41.3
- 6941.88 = 42.3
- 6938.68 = 42.9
